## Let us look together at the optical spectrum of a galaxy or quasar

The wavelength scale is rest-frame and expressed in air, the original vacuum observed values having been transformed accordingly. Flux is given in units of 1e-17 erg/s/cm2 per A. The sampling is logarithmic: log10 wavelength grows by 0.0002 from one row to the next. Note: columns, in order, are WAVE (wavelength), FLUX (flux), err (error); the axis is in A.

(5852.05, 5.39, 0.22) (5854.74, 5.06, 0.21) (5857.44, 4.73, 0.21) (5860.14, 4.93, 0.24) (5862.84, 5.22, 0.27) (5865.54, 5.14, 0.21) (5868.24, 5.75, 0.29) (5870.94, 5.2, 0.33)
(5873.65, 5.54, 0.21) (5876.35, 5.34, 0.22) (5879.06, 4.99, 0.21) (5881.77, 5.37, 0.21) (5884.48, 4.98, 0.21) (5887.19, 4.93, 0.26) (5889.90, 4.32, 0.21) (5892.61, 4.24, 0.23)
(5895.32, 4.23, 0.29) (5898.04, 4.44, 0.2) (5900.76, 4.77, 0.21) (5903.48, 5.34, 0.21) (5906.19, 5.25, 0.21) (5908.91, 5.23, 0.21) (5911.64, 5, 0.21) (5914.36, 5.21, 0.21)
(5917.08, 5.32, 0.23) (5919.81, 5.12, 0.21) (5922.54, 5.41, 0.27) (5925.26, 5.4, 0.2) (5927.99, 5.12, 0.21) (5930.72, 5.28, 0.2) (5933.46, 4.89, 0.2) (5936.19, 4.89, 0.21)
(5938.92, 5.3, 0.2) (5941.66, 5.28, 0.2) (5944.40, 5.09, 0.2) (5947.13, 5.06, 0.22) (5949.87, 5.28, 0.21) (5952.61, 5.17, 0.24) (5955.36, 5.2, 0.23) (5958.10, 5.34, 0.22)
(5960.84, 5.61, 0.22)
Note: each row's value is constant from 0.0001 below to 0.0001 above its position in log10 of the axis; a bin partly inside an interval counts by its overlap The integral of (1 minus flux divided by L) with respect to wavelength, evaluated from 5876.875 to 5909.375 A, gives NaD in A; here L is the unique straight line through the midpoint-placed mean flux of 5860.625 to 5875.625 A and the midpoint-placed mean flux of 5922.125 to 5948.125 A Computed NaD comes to 2.7 A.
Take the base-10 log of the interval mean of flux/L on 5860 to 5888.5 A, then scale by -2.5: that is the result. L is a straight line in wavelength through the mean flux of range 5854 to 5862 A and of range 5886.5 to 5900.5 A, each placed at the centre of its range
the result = -0.12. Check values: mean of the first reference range 4.91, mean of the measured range 5.23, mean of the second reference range 4.44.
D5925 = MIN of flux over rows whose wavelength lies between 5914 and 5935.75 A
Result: 4.89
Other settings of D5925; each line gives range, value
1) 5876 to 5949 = 4.23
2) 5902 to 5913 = 5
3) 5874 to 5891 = 4.32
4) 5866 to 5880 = 4.99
